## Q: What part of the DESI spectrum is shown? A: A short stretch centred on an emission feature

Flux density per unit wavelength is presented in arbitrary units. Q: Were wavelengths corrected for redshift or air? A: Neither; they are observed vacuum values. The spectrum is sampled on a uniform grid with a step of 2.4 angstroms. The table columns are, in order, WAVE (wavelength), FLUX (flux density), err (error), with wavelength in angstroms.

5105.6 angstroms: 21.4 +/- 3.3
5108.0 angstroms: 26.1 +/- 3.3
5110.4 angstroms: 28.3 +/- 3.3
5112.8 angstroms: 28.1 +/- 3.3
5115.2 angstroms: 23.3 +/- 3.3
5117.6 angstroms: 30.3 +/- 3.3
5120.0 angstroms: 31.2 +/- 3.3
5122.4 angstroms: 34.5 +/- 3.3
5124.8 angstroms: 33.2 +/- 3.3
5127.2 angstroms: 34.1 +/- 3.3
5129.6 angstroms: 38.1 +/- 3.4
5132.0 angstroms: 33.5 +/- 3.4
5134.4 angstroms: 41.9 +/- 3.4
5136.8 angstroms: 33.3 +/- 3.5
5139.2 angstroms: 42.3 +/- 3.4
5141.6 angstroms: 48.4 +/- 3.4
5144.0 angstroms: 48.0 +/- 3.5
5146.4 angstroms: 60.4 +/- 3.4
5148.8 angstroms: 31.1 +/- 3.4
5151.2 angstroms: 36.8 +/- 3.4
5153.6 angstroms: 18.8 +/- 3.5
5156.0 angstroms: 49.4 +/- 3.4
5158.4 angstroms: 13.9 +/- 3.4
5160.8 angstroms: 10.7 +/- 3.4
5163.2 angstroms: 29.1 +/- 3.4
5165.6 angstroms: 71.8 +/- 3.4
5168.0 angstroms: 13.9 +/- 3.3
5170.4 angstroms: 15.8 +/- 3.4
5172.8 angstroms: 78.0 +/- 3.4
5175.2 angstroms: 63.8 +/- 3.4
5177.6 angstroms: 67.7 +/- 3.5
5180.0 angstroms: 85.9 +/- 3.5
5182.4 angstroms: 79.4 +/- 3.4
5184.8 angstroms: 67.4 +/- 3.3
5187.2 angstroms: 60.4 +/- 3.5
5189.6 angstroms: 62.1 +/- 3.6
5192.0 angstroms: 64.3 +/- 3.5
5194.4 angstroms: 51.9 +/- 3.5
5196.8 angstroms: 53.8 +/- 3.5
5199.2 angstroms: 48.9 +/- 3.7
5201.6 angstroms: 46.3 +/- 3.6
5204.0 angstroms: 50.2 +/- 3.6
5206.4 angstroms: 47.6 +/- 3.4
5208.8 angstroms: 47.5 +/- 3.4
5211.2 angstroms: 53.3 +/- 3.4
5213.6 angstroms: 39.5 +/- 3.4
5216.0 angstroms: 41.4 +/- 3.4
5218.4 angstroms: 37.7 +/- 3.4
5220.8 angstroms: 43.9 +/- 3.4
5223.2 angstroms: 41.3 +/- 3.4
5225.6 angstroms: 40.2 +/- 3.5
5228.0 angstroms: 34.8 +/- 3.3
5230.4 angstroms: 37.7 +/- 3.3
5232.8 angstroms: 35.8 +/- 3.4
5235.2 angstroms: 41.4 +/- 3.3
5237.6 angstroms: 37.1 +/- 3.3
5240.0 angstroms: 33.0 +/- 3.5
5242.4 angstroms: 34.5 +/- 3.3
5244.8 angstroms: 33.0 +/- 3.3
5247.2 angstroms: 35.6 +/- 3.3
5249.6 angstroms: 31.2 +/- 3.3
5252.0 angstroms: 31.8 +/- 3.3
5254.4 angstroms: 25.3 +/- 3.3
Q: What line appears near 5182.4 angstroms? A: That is C IV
